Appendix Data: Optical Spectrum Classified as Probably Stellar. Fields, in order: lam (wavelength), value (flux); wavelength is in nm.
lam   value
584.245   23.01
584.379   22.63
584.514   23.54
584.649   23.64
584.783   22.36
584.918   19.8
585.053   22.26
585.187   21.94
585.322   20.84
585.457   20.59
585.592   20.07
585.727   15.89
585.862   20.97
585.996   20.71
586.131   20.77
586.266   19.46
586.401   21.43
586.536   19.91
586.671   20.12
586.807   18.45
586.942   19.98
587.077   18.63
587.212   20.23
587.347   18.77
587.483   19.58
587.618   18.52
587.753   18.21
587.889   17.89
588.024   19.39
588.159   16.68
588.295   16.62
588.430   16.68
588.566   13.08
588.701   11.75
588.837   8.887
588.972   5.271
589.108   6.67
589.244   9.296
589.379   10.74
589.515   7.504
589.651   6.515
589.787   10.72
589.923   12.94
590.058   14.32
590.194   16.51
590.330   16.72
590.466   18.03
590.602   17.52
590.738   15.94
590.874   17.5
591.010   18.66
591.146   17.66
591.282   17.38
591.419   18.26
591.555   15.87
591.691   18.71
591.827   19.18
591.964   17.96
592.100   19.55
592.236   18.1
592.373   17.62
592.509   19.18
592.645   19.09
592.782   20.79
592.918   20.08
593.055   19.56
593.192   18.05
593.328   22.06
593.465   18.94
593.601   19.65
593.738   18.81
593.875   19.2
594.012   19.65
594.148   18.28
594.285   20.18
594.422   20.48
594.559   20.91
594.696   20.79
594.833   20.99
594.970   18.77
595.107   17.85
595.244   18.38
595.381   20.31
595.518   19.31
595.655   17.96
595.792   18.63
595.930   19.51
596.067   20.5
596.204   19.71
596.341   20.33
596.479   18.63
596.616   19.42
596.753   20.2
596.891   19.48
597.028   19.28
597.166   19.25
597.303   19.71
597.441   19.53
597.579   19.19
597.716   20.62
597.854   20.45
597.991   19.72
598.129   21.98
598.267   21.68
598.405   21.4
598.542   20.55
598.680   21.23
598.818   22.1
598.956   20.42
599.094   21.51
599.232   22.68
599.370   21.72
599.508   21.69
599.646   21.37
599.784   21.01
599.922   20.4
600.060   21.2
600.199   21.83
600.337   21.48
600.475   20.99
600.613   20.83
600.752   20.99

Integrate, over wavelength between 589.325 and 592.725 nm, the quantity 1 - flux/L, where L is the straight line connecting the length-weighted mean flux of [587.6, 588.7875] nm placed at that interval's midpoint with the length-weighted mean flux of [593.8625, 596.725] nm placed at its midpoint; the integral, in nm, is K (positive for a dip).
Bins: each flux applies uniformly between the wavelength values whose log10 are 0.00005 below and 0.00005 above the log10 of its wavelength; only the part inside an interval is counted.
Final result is 0.30 nm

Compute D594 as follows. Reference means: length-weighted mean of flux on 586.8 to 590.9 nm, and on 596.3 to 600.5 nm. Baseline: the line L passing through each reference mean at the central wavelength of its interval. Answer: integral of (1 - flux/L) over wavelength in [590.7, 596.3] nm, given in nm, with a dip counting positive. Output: -0.458 nm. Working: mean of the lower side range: 14.7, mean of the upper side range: 20.7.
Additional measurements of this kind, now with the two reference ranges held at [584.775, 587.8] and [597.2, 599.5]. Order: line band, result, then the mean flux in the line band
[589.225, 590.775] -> 0.55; 13.1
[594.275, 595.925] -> 0.09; 19.5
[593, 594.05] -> 0.05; 19.5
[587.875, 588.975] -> 0.32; 14.4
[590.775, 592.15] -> 0.16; 18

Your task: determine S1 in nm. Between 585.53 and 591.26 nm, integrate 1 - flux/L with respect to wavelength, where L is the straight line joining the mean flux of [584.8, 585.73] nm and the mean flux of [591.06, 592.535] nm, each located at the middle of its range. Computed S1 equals 1.00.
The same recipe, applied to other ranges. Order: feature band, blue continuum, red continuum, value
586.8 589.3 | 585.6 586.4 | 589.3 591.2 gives 0.27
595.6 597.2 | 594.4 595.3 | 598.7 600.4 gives 0.07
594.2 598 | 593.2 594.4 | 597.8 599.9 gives 0.13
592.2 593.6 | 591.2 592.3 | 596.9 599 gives -0.06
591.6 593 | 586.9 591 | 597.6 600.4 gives -0.17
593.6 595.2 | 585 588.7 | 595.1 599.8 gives 0.02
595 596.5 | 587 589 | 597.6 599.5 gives 0.05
